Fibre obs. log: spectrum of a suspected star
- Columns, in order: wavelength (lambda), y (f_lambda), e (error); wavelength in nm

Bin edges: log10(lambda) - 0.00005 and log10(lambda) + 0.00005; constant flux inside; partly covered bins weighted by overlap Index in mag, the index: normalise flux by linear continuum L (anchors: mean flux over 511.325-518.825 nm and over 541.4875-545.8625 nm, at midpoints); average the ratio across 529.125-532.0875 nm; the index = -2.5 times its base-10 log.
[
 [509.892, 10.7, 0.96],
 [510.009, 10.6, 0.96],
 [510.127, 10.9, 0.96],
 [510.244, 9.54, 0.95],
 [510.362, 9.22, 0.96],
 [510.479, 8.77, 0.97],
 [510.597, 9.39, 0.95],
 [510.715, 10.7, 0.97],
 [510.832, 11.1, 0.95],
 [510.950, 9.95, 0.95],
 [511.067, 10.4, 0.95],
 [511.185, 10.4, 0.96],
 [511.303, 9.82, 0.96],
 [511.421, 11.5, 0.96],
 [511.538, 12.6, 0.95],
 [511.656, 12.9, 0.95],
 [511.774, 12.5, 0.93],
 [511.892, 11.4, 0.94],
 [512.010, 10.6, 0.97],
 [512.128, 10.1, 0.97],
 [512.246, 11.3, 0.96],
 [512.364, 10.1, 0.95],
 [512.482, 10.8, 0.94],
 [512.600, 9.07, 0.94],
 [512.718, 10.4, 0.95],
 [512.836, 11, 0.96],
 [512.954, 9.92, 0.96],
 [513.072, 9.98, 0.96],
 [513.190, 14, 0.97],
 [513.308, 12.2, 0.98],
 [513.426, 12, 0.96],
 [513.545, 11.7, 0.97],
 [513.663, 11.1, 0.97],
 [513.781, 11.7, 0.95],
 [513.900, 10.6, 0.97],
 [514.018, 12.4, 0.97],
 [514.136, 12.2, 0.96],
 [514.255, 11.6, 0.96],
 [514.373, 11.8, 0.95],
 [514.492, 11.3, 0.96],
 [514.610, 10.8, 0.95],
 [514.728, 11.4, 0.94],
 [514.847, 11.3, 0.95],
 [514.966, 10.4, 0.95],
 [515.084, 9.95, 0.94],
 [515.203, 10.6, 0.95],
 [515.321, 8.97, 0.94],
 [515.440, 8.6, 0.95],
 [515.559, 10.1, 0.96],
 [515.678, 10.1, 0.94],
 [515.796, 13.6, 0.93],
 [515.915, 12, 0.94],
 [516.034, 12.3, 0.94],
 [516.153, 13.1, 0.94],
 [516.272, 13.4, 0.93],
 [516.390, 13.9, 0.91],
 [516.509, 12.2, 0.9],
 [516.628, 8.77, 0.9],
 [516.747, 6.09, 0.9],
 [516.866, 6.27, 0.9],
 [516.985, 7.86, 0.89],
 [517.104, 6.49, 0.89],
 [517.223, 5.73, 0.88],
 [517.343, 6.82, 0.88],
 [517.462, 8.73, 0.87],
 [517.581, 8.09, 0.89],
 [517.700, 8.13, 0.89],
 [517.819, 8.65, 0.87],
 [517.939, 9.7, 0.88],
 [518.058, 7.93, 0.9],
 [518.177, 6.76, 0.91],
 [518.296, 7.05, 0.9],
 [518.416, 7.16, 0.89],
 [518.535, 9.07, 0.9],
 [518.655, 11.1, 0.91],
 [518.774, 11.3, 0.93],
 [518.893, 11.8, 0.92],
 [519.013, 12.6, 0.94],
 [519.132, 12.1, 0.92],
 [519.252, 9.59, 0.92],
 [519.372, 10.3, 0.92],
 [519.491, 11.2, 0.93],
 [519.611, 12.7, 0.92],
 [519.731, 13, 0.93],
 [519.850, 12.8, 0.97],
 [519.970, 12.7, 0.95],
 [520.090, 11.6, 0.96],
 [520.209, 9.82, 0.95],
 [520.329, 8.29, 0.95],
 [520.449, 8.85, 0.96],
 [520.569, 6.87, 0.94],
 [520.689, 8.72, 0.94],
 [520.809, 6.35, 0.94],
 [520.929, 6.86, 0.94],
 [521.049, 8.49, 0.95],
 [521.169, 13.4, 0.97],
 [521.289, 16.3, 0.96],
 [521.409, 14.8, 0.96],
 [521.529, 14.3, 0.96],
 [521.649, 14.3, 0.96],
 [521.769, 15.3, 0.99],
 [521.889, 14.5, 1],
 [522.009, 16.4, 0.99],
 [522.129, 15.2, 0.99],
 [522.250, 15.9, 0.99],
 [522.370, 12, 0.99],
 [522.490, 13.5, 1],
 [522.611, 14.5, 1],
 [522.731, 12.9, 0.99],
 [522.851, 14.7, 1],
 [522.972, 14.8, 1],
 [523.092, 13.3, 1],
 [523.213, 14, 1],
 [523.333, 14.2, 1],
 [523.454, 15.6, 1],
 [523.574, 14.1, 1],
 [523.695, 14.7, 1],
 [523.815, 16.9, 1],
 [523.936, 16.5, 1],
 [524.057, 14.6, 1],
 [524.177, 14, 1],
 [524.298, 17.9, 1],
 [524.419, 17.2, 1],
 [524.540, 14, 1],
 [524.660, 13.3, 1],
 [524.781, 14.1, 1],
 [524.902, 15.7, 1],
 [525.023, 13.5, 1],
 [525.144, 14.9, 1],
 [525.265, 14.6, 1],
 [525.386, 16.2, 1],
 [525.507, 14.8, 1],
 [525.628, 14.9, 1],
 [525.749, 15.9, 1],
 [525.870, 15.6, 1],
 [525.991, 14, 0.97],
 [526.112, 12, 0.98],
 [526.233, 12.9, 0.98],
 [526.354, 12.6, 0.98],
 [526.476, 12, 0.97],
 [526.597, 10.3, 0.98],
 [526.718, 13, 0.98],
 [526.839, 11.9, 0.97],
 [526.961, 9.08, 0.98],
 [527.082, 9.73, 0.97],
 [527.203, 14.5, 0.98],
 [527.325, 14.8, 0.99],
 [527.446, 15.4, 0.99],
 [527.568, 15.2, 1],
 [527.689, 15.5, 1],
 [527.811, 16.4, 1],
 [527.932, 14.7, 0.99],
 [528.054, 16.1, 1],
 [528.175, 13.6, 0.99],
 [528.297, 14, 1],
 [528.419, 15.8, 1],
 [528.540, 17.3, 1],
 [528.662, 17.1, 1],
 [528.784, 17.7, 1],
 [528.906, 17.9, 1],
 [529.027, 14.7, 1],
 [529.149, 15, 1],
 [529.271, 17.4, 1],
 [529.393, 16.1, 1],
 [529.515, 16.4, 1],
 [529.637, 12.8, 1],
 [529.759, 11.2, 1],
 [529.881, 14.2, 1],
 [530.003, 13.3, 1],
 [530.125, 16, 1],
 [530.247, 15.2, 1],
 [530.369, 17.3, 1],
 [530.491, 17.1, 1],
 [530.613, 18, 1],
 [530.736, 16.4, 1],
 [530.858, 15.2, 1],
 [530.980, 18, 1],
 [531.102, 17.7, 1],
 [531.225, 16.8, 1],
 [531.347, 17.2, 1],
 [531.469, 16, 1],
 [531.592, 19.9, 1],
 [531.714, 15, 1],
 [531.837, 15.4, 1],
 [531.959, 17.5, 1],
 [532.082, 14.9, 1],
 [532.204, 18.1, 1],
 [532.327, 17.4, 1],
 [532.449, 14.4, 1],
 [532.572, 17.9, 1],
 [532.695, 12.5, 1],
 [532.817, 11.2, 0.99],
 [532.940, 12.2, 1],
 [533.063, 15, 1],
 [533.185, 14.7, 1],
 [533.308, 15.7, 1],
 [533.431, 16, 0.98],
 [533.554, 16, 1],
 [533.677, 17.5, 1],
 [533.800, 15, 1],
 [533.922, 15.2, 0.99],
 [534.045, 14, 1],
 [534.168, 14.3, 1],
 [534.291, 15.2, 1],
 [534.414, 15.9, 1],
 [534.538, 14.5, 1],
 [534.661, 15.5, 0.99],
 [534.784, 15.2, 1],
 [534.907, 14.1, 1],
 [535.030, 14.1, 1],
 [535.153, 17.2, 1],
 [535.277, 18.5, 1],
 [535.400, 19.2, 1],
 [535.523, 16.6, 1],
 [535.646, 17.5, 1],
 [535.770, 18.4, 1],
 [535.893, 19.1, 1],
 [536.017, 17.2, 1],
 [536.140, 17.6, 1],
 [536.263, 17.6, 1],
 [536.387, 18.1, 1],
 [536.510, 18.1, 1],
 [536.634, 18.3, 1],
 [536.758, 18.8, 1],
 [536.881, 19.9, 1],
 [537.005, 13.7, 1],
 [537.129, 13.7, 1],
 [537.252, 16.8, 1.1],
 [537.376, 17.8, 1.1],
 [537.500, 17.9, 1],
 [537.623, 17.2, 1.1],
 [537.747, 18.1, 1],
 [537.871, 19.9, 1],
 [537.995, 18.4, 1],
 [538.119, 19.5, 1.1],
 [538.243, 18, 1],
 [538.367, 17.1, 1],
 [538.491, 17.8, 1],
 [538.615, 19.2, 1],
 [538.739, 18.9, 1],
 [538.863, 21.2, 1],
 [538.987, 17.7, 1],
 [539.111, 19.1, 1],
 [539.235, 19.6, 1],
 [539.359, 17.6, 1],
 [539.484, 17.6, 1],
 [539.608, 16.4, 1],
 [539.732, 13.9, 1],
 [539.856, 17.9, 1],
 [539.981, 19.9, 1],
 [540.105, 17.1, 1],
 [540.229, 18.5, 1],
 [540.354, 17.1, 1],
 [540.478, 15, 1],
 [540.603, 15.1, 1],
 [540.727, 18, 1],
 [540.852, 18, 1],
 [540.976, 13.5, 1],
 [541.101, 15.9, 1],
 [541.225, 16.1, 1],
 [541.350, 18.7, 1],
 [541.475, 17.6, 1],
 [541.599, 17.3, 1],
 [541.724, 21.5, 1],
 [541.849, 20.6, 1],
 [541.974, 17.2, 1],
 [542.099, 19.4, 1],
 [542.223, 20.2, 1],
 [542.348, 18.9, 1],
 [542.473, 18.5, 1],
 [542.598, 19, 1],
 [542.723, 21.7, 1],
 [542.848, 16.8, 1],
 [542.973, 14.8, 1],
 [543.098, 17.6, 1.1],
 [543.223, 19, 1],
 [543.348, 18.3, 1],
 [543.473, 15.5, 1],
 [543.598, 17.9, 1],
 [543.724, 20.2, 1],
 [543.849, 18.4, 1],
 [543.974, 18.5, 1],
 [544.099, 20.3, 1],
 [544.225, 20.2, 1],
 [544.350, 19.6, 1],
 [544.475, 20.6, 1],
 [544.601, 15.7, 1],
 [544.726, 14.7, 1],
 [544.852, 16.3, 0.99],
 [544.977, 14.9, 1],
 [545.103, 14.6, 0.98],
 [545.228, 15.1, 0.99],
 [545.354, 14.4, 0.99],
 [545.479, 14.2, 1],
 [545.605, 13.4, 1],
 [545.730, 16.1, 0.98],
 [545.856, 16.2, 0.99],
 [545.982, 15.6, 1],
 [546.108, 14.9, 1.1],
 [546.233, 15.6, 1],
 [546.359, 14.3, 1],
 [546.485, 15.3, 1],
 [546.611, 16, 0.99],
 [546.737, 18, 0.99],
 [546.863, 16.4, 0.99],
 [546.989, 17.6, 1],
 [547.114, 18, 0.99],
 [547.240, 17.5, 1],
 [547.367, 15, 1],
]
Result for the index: -0.12 mag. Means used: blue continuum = 10.3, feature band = 16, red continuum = 17.7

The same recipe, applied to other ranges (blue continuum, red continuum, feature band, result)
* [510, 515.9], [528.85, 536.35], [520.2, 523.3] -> 0.06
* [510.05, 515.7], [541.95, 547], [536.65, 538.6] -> -0.13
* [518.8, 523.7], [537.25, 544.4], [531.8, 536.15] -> 0.02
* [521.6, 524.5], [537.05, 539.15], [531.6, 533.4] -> 0.11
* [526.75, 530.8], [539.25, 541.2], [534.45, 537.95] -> -0.06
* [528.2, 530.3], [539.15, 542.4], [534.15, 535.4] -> 0.05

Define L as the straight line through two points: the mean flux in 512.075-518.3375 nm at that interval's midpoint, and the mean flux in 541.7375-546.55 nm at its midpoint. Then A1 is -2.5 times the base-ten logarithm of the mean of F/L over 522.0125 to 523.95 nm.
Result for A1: -0.20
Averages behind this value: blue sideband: 10.2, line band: 14.6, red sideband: 17.3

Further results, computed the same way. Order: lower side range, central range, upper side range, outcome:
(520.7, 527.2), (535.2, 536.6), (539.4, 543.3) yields -0.10 mag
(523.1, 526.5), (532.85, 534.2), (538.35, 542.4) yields 0.10 mag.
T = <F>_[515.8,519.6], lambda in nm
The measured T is 9.65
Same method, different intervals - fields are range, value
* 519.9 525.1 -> 13.4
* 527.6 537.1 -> 16.1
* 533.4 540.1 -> 17.2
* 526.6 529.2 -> 14.6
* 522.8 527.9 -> 14.3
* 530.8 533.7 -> 15.9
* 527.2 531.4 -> 15.8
